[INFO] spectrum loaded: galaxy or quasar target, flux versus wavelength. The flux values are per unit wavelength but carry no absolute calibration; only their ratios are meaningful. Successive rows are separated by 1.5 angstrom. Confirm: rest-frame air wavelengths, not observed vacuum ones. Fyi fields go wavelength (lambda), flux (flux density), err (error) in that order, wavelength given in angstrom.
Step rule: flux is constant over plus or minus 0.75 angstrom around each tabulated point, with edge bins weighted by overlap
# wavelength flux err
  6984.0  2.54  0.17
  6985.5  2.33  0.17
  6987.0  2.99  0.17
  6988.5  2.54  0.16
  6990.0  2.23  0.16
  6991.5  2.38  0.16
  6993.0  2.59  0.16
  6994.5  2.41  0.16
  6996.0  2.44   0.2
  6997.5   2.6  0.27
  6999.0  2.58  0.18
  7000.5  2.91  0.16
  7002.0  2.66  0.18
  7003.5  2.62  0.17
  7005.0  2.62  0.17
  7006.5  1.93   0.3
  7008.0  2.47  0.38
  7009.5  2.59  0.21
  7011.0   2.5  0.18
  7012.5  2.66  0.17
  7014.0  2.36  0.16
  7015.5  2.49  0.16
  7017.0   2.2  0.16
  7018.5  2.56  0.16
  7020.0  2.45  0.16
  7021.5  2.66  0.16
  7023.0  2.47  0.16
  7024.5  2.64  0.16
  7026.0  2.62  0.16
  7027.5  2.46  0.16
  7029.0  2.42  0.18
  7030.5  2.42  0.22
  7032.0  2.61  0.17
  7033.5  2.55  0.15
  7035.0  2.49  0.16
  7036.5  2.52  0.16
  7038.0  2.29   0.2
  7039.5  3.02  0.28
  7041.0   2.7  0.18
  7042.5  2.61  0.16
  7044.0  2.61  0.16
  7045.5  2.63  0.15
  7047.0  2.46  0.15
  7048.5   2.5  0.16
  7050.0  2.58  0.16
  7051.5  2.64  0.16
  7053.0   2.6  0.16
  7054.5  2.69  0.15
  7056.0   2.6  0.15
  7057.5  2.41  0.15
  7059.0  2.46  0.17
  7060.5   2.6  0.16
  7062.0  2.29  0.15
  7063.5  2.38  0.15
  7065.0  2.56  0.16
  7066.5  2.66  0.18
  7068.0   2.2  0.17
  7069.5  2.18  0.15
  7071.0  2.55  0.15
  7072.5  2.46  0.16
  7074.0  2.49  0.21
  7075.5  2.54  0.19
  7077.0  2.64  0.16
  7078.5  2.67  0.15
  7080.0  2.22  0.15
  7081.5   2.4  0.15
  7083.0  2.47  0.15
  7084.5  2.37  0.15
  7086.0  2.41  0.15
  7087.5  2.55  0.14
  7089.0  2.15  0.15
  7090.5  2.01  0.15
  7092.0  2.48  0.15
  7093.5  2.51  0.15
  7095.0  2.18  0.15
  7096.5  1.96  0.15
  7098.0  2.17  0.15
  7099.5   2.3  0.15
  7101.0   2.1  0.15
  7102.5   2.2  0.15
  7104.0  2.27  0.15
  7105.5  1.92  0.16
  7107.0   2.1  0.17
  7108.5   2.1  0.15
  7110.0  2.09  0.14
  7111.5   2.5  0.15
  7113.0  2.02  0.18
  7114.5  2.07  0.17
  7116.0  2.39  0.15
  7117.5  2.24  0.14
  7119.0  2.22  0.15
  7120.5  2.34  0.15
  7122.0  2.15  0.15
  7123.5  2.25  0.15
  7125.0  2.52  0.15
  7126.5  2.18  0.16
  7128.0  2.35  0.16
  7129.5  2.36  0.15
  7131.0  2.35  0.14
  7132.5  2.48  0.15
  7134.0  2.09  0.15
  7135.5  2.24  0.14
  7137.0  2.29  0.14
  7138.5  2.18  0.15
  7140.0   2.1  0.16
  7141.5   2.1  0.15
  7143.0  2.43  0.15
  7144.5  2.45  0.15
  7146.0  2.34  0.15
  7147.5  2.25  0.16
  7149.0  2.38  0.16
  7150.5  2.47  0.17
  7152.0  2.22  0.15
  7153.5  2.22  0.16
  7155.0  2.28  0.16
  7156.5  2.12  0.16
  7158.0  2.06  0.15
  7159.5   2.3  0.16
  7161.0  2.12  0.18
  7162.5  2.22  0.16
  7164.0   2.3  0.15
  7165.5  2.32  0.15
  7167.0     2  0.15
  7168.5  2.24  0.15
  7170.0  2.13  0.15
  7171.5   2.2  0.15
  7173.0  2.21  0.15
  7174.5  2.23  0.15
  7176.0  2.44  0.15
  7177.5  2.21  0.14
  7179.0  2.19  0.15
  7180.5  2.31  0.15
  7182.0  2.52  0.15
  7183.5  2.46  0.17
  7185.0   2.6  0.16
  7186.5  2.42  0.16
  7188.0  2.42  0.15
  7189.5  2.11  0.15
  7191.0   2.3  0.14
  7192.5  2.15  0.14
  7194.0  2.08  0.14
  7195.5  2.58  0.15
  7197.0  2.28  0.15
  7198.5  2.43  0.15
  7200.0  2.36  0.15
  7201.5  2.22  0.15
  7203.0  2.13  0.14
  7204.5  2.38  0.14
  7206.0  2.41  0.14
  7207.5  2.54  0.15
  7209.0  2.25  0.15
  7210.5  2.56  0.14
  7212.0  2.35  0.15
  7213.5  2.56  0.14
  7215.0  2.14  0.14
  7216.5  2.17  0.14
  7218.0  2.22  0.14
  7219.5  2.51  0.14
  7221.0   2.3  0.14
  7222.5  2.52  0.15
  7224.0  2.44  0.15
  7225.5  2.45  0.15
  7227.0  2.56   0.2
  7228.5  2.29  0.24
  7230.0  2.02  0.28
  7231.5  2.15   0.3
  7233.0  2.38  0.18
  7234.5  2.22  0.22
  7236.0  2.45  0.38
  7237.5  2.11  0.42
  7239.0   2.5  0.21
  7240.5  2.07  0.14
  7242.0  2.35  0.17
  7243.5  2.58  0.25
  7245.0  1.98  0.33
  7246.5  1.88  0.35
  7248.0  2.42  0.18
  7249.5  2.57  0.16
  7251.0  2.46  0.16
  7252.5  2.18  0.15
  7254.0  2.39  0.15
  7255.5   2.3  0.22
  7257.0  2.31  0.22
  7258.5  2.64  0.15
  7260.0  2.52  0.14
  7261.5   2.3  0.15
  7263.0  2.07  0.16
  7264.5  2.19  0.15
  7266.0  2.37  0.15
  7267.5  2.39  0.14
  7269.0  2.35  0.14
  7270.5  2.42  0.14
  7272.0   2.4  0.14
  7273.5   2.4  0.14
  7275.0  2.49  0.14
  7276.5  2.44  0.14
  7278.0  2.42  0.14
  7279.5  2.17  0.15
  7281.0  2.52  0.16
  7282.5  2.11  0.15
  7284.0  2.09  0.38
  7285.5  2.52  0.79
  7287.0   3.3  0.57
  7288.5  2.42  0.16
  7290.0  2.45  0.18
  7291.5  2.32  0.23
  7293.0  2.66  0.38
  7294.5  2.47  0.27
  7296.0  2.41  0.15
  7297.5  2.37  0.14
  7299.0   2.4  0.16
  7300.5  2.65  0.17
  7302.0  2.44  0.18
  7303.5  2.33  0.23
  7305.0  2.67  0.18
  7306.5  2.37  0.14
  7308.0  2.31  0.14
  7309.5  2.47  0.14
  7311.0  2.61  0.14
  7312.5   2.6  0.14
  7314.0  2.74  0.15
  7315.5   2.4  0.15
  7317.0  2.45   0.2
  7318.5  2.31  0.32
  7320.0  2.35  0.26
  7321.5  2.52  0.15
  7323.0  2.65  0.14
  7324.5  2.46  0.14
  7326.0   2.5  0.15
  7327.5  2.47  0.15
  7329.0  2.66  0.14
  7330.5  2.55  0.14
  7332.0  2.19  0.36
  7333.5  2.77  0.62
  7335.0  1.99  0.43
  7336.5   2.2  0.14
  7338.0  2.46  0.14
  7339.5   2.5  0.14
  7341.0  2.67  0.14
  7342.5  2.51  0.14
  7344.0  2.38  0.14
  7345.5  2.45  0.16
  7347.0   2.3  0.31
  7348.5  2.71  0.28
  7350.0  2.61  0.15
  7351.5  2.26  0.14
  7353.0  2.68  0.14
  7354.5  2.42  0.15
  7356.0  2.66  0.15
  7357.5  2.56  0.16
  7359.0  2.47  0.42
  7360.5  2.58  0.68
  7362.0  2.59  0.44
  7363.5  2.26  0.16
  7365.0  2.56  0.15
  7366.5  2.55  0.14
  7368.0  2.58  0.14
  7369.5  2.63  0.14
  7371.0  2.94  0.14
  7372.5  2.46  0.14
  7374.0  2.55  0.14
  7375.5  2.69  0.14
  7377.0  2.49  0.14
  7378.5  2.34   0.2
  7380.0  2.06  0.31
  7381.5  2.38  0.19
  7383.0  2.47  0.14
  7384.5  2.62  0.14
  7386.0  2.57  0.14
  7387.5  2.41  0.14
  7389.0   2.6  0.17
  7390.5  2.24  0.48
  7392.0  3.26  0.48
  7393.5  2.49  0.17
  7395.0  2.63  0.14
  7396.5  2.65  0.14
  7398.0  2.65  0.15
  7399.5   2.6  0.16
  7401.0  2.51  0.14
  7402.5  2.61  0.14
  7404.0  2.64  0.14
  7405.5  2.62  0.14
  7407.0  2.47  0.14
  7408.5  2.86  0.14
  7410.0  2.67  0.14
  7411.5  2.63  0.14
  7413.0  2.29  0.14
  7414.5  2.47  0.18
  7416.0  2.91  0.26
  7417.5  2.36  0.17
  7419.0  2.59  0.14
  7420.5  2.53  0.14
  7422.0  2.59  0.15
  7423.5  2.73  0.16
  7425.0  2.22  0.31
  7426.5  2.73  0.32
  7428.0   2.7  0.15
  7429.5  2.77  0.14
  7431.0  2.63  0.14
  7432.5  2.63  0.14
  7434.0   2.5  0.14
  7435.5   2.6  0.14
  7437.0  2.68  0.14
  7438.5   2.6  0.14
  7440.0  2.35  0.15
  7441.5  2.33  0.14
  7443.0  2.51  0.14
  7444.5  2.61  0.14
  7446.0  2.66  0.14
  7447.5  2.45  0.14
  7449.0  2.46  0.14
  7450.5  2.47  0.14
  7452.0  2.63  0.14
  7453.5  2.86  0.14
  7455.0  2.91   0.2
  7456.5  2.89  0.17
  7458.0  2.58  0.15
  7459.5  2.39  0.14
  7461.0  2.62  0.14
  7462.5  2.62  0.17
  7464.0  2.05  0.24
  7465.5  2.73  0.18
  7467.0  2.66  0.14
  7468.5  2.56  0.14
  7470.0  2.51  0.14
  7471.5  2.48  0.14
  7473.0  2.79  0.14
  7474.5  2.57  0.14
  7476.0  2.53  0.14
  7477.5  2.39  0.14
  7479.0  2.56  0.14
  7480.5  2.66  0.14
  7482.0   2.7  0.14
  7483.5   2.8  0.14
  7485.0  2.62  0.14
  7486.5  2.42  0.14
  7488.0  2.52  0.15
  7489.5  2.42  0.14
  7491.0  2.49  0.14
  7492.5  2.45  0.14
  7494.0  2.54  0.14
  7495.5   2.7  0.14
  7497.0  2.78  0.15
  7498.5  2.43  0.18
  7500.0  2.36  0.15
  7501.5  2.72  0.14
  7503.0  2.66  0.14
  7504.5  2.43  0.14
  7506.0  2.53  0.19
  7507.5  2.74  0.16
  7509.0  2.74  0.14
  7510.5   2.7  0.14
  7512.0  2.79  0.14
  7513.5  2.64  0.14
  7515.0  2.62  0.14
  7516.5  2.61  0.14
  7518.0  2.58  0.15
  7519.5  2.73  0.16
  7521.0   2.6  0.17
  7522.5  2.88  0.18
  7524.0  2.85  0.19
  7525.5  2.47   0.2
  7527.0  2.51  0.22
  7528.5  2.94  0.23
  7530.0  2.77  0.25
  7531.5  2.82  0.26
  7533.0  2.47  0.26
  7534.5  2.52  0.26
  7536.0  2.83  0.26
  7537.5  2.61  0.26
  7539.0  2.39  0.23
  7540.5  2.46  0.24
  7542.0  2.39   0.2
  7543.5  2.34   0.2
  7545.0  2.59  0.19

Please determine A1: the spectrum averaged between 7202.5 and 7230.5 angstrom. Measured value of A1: 2.36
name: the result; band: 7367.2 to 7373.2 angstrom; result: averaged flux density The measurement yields 2.65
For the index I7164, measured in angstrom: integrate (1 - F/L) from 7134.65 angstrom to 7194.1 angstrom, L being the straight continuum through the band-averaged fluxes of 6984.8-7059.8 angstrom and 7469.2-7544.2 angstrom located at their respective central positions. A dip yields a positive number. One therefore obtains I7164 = 6.70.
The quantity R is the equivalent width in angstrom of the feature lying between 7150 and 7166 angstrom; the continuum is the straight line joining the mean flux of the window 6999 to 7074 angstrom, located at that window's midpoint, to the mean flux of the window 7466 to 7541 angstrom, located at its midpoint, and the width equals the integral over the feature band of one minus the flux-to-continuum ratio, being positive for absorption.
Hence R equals 2.0 angstrom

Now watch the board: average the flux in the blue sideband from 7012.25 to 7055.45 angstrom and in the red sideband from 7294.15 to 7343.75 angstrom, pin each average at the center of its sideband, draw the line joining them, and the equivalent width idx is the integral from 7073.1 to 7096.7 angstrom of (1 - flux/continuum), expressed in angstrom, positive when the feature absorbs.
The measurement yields 1.3 angstrom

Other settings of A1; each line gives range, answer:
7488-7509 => 2.56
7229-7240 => 2.26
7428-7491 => 2.58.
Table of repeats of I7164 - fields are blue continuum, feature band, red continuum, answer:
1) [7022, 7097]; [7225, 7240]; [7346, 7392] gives 1.2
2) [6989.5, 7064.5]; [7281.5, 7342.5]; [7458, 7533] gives 2.4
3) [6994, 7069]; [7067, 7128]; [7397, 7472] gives 5.9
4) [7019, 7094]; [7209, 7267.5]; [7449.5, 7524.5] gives 5.0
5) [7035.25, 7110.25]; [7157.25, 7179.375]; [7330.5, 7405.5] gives 2.1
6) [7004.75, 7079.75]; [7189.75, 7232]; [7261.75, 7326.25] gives 2.2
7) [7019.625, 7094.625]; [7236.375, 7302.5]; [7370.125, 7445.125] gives 4.1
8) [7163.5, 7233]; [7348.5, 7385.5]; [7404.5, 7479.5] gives -0.3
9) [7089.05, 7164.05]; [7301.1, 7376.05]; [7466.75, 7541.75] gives -1.7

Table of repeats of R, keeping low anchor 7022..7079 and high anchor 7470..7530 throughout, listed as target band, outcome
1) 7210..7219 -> 0.8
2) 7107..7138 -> 3.5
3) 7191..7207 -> 1.6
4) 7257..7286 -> 2.4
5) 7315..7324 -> 0.5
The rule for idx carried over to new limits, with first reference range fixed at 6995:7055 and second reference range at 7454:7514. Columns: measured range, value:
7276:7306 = 1.34 angstrom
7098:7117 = 2.83 angstrom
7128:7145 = 1.84 angstrom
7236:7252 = 1.68 angstrom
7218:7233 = 1.24 angstrom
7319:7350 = 1.33 angstrom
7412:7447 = 0.31 angstrom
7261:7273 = 1.20 angstrom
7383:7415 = -0.11 angstrom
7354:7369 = 0.31 angstrom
